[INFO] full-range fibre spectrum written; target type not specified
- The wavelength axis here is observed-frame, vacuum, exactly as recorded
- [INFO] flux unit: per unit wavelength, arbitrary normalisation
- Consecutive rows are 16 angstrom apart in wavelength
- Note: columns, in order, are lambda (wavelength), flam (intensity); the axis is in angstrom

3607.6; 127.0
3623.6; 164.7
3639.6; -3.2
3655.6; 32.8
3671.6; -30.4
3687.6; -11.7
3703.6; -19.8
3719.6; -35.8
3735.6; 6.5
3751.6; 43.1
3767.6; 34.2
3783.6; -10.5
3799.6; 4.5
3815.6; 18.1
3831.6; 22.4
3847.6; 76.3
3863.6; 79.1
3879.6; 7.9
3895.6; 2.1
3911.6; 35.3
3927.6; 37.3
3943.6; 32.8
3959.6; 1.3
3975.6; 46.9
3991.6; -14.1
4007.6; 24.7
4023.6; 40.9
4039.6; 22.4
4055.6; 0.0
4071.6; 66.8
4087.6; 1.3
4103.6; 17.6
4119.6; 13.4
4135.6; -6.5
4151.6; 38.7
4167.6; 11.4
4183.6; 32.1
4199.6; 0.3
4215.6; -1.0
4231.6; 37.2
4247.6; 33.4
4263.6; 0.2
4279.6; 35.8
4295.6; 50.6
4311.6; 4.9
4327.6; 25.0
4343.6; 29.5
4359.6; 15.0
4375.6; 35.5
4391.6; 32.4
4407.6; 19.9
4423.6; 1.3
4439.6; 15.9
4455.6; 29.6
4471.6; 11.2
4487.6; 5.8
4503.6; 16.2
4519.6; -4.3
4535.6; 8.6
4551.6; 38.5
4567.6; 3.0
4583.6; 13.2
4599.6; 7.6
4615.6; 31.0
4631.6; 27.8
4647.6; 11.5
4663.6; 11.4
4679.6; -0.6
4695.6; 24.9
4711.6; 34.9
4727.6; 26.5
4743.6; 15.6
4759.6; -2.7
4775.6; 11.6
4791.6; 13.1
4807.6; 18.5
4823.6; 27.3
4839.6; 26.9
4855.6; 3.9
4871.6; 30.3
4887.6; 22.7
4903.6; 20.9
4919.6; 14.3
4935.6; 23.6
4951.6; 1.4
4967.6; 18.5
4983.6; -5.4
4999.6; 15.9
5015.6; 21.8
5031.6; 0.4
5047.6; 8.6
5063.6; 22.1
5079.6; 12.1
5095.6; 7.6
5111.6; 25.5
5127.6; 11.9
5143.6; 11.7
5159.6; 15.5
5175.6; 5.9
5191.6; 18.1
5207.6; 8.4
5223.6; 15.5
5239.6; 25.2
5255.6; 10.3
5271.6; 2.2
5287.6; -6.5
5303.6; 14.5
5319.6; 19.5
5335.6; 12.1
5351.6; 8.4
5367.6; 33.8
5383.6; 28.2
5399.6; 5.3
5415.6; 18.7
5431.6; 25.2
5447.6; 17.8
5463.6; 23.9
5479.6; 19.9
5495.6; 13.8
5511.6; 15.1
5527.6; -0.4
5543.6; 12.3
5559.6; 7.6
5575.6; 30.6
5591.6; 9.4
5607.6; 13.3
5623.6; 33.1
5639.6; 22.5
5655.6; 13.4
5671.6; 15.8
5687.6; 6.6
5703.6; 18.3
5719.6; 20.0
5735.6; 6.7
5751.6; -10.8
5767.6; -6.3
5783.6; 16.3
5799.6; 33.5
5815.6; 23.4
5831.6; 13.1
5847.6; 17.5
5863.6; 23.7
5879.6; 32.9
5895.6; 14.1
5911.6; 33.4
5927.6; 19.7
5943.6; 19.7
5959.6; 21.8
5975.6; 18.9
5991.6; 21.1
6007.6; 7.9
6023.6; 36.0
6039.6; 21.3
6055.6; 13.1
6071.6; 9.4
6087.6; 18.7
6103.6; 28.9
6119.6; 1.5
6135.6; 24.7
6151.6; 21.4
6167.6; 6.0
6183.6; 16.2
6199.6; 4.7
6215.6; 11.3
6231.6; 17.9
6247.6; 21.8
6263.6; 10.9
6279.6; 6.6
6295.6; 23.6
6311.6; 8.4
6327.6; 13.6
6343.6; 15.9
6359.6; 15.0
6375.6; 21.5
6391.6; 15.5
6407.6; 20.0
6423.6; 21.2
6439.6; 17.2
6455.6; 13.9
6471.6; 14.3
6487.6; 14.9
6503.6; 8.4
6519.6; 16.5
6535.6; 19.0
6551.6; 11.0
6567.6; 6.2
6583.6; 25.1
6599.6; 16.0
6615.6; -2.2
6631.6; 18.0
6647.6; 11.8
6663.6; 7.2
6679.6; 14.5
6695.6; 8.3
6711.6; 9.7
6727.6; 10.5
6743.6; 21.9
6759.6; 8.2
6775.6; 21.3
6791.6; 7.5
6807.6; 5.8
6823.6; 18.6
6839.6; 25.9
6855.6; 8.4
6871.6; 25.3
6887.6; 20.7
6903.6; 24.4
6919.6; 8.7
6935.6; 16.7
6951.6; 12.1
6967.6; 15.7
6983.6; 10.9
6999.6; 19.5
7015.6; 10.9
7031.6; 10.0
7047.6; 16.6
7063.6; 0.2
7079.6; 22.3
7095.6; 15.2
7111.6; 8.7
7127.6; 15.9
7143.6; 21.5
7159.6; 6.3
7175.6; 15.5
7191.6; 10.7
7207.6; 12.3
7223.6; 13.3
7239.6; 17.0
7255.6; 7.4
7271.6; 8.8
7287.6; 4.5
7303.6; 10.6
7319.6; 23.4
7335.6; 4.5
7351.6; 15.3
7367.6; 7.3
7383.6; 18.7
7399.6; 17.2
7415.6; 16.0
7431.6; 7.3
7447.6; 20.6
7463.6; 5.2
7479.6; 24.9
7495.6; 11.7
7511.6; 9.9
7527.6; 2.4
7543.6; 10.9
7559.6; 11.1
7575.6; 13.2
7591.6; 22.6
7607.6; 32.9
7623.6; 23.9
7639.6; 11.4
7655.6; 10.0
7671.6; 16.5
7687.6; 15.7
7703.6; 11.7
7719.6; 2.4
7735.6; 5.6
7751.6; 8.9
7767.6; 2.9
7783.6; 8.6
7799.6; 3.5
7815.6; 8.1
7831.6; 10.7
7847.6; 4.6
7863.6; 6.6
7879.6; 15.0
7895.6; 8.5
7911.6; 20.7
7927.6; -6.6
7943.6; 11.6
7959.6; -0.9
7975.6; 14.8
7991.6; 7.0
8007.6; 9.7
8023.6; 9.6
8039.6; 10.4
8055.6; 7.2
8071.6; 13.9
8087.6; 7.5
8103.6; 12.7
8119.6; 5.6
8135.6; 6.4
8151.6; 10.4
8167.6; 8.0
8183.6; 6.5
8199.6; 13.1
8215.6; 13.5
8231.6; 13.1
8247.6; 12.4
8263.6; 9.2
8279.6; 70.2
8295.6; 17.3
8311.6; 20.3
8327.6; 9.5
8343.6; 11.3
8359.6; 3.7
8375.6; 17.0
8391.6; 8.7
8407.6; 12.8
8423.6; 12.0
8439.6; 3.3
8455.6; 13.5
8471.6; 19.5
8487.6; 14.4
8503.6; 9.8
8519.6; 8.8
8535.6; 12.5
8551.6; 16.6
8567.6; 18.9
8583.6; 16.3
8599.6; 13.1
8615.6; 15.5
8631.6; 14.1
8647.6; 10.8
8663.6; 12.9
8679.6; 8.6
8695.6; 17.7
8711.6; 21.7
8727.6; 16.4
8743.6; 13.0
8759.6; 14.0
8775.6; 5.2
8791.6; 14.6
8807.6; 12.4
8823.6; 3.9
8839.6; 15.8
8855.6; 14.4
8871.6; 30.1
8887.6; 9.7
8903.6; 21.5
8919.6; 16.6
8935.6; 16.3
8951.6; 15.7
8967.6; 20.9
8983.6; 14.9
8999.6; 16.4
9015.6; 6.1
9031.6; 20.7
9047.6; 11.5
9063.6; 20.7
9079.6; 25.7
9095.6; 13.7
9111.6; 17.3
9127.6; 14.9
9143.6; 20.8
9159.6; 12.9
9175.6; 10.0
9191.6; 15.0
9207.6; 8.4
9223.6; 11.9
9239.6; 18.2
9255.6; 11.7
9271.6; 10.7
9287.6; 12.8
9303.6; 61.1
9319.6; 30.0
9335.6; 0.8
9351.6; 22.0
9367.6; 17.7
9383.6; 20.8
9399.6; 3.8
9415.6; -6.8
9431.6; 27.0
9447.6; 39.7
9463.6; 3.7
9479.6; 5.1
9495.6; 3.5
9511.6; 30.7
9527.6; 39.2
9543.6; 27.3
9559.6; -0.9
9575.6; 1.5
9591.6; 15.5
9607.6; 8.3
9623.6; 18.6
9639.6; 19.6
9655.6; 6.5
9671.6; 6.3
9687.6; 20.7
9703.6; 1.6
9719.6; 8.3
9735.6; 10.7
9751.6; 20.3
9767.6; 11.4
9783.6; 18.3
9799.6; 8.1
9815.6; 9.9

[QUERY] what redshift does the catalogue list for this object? 1.221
